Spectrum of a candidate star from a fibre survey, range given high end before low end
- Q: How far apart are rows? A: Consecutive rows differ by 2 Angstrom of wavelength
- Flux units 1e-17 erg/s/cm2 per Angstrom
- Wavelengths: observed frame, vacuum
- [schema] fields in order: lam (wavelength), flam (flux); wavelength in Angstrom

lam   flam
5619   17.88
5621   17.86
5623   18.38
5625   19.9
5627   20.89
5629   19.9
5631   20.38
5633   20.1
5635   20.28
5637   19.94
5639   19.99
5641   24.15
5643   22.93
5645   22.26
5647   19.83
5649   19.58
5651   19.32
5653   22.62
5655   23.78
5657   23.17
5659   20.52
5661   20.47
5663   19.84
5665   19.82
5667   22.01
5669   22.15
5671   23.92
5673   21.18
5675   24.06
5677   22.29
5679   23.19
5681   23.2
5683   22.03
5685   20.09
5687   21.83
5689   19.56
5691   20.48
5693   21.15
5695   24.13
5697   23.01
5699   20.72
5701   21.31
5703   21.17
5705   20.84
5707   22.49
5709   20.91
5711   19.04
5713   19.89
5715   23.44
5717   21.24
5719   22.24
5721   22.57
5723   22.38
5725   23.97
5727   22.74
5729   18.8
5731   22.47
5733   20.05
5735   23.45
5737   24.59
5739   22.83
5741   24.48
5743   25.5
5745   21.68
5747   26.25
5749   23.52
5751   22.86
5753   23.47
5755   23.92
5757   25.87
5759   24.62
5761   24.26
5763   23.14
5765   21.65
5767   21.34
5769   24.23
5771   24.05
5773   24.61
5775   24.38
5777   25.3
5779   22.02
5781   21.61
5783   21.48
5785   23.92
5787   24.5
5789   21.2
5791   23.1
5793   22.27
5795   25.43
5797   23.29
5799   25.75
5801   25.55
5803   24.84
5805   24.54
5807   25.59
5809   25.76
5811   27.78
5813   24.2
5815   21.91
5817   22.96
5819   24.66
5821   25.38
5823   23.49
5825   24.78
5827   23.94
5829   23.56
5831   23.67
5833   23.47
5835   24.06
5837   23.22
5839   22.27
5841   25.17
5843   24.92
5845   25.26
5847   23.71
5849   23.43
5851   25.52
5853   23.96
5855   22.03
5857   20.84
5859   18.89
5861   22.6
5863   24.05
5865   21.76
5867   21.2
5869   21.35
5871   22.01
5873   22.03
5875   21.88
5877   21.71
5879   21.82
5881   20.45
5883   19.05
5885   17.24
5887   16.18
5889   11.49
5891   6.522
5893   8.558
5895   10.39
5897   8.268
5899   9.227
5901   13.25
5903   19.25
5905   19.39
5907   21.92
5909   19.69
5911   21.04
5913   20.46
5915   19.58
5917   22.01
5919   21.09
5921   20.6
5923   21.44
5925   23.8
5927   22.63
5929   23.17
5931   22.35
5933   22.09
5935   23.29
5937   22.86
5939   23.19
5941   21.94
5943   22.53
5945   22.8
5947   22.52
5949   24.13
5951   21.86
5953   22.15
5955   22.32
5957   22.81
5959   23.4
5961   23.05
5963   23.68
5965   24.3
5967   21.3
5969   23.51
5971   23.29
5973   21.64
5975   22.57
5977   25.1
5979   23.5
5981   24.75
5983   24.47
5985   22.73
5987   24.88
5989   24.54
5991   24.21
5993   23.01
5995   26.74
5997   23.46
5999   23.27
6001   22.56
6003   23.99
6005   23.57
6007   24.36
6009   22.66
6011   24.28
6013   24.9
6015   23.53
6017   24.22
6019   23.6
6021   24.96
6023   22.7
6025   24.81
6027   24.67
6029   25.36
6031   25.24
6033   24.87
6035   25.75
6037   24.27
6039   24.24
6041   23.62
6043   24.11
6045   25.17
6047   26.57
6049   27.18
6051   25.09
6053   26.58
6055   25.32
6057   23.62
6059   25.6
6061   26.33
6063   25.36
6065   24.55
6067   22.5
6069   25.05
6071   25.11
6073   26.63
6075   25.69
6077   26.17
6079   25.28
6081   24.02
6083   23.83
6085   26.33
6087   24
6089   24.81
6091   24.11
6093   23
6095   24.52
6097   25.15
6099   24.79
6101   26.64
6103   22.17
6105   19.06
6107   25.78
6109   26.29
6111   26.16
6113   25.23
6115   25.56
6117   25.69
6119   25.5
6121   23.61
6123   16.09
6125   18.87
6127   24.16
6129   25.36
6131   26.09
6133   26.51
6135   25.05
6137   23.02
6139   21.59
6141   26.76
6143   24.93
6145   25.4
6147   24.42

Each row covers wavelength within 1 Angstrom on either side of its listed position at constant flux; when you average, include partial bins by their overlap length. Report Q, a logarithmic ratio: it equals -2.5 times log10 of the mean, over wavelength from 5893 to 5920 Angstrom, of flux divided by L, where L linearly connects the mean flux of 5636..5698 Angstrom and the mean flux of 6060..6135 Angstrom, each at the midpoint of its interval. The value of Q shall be 0.34 mag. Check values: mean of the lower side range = 21.7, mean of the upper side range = 24.5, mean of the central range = 17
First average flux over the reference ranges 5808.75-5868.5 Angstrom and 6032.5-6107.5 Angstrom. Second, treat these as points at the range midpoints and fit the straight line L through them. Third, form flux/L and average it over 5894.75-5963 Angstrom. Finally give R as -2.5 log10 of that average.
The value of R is 0.16 mag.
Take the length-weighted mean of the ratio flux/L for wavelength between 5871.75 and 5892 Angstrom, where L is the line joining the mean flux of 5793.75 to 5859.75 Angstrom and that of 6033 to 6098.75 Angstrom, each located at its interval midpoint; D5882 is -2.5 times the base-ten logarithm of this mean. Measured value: 0.331 mag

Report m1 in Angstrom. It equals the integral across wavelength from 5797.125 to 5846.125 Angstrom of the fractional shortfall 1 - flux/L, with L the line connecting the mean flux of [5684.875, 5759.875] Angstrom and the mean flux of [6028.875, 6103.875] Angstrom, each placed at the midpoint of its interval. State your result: -2.8 Angstrom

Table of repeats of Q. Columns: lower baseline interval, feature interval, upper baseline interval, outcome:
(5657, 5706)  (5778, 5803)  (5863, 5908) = -0.21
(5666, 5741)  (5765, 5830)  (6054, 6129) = -0.06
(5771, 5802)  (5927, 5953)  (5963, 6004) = 0.05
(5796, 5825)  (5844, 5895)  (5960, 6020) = 0.22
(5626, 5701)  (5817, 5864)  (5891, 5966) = -0.14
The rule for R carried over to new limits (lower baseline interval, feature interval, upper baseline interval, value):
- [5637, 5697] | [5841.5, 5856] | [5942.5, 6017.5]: -0.066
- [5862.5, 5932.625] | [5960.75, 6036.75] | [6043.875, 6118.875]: -0.084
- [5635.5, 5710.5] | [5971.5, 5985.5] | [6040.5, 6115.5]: 0.025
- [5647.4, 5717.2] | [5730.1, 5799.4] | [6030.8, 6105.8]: -0.060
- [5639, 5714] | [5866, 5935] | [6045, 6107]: 0.245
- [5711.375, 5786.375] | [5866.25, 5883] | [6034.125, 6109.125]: 0.113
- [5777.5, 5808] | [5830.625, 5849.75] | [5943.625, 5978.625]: -0.020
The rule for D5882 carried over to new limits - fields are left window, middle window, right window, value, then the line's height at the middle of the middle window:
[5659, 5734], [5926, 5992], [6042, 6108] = 0.03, 23.9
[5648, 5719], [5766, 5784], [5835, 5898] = -0.12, 20.8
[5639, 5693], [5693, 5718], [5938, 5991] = 0.02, 21.9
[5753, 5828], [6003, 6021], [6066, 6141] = 0.01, 24.2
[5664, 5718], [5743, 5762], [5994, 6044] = -0.09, 22.2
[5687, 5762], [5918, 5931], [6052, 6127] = 0.07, 23.6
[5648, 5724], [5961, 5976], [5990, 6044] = 0.04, 23.8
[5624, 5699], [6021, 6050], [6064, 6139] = -0.04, 23.9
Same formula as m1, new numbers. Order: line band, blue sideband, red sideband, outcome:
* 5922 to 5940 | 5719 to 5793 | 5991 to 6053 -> 1.0 Angstrom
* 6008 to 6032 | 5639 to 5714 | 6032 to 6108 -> 0.2 Angstrom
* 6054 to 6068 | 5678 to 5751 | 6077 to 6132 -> -0.5 Angstrom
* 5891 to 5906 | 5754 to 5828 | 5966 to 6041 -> 7.4 Angstrom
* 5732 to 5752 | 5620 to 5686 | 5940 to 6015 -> -1.6 Angstrom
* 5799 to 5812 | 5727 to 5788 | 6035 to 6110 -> -1.2 Angstrom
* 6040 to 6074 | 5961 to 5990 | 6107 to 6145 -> -1.7 Angstrom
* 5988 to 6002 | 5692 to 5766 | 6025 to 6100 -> 0.3 Angstrom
